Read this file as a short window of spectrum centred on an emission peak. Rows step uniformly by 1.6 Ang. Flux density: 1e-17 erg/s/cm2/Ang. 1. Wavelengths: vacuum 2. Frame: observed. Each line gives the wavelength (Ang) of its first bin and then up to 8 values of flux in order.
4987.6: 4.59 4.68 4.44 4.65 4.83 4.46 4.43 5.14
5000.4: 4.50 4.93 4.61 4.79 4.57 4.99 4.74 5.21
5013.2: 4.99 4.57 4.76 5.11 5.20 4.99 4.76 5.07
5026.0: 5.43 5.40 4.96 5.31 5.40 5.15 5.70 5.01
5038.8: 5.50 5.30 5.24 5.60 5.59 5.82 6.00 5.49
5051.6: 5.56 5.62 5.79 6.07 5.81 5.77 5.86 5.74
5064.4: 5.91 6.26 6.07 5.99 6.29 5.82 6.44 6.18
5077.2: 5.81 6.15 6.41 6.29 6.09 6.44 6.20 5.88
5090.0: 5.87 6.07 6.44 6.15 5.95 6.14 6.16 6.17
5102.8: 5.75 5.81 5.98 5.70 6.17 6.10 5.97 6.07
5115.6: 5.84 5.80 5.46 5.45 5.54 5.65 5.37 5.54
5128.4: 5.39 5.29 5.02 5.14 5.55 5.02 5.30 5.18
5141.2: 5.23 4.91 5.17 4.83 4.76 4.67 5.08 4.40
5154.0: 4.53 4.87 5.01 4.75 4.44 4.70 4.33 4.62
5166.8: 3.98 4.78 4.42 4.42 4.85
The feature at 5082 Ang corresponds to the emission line C III]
